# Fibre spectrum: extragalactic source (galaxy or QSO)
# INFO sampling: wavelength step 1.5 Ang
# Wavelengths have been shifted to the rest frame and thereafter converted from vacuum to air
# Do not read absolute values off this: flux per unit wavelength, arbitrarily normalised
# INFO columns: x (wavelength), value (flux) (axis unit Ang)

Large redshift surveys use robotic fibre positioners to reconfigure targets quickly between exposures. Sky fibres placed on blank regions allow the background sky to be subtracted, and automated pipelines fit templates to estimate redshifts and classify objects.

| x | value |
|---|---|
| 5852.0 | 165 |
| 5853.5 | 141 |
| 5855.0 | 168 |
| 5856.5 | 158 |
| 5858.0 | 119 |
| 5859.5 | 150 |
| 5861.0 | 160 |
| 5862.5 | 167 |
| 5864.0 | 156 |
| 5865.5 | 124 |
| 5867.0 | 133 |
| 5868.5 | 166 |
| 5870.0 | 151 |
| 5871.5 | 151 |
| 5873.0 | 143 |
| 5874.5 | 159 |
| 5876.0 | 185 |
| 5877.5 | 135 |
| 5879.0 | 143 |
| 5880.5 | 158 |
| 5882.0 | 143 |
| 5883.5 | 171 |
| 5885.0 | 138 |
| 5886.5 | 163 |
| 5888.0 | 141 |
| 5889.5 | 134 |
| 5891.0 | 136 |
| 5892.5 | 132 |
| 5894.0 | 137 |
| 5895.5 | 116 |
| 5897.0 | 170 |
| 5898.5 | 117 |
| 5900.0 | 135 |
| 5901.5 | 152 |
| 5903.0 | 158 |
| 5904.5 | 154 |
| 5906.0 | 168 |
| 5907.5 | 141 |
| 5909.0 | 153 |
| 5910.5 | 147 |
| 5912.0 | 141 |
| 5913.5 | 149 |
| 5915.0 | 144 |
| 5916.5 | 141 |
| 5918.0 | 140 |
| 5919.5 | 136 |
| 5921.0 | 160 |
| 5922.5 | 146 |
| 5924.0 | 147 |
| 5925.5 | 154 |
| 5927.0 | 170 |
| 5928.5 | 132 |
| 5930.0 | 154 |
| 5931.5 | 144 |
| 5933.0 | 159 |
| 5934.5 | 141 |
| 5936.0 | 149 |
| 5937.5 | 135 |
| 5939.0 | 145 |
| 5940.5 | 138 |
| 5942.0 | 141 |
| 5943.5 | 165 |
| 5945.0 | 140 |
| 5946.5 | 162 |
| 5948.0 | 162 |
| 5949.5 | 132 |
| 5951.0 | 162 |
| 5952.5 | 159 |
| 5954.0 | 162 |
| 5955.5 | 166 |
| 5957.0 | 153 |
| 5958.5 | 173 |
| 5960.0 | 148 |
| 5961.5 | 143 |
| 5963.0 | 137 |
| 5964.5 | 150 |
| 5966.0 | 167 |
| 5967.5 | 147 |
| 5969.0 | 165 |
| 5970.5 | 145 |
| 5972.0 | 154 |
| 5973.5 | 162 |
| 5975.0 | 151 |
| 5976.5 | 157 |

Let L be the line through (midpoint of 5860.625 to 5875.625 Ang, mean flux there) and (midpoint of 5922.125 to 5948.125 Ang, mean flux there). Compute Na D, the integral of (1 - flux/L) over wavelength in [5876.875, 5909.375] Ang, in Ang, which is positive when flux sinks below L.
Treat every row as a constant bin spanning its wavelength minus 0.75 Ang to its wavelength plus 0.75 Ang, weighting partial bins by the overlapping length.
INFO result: 1.2 Ang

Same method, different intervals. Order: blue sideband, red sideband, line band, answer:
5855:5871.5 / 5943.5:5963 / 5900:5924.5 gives 0.67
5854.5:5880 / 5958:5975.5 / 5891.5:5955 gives 2.02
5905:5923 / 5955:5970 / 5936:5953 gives 0.32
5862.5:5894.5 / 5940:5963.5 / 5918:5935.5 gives 0.28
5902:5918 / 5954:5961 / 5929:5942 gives 0.81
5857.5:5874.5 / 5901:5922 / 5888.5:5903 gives 1.06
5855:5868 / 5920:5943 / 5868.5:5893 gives -0.34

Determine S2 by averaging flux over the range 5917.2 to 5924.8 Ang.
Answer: 146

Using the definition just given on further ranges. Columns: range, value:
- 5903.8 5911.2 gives 153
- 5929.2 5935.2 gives 149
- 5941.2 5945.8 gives 149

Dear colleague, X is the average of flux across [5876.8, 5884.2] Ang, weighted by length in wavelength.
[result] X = 150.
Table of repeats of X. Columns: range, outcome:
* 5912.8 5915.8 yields 146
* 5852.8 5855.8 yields 155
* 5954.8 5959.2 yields 164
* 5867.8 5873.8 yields 153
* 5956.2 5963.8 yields 151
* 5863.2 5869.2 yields 145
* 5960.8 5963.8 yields 140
